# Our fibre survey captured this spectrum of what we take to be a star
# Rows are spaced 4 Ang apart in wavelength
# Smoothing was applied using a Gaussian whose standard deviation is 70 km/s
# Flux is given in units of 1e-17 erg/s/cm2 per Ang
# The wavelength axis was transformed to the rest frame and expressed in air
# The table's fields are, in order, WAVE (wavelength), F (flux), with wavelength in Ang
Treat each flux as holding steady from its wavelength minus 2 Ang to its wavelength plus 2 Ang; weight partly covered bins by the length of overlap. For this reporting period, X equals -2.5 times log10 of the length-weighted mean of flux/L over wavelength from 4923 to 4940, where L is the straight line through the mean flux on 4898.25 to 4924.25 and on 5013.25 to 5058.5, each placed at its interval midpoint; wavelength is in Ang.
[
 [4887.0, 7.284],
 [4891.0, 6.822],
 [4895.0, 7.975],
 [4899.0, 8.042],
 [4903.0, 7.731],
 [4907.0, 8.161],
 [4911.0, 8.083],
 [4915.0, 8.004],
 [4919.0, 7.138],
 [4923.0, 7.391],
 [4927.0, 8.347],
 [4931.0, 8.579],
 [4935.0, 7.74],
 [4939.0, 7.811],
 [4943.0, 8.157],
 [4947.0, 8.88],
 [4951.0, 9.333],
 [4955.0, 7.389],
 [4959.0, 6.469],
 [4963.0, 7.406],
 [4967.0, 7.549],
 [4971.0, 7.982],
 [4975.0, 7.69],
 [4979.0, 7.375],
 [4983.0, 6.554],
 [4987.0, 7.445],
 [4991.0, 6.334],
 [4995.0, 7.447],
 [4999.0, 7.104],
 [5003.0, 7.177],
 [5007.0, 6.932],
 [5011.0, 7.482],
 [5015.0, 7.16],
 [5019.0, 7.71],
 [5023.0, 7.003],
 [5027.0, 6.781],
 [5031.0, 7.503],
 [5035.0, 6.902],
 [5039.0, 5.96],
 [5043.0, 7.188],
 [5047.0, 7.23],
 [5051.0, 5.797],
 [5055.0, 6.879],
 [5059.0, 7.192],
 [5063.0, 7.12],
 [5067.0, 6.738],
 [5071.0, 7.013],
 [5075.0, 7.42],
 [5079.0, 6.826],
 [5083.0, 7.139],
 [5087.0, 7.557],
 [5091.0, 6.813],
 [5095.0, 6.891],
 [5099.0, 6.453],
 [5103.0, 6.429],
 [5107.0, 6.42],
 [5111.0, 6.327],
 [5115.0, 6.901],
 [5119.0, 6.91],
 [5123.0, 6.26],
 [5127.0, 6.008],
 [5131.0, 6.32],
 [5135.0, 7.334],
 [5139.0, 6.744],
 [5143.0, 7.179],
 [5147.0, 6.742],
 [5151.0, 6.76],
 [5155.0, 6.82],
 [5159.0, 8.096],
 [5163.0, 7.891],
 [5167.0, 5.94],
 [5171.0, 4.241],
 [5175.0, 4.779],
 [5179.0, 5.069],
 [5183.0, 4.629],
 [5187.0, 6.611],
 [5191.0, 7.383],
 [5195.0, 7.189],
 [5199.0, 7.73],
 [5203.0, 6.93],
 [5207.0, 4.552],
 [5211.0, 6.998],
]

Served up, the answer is -0.06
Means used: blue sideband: 7.79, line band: 8.05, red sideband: 6.93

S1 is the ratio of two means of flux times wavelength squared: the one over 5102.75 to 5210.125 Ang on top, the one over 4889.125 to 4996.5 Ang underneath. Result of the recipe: 0.9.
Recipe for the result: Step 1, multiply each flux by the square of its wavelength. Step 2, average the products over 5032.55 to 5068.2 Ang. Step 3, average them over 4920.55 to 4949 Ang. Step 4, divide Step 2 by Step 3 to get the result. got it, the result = 0.88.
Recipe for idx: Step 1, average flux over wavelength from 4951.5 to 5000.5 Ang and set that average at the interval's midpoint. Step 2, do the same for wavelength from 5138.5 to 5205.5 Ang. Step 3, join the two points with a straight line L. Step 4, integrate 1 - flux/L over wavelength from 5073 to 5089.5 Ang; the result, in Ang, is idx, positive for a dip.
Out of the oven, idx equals -0.9 Ang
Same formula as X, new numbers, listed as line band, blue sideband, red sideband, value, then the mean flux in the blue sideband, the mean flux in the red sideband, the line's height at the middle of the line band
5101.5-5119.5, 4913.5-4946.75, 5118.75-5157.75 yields 0.05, 7.95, 6.73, 6.89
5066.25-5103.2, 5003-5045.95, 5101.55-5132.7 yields -0.05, 7.07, 6.45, 6.67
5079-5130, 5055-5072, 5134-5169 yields 0.06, 7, 7.05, 7.02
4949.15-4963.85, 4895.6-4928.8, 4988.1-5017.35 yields -0.02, 7.86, 7.11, 7.49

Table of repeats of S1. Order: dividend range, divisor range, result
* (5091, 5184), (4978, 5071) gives 0.96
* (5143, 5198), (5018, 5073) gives 0.97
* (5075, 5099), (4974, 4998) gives 1.03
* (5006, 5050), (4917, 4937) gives 0.94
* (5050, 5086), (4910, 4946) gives 0.93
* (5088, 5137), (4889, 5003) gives 0.92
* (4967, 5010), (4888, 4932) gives 0.95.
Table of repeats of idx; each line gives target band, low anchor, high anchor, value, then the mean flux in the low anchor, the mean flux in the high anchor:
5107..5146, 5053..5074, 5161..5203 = -0.52 Ang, 7.01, 6.18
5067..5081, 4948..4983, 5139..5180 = -0.19 Ang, 7.62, 6.4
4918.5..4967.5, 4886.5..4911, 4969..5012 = -2.67 Ang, 7.73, 7.22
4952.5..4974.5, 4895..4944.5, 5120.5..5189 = 0.59 Ang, 7.93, 6.32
